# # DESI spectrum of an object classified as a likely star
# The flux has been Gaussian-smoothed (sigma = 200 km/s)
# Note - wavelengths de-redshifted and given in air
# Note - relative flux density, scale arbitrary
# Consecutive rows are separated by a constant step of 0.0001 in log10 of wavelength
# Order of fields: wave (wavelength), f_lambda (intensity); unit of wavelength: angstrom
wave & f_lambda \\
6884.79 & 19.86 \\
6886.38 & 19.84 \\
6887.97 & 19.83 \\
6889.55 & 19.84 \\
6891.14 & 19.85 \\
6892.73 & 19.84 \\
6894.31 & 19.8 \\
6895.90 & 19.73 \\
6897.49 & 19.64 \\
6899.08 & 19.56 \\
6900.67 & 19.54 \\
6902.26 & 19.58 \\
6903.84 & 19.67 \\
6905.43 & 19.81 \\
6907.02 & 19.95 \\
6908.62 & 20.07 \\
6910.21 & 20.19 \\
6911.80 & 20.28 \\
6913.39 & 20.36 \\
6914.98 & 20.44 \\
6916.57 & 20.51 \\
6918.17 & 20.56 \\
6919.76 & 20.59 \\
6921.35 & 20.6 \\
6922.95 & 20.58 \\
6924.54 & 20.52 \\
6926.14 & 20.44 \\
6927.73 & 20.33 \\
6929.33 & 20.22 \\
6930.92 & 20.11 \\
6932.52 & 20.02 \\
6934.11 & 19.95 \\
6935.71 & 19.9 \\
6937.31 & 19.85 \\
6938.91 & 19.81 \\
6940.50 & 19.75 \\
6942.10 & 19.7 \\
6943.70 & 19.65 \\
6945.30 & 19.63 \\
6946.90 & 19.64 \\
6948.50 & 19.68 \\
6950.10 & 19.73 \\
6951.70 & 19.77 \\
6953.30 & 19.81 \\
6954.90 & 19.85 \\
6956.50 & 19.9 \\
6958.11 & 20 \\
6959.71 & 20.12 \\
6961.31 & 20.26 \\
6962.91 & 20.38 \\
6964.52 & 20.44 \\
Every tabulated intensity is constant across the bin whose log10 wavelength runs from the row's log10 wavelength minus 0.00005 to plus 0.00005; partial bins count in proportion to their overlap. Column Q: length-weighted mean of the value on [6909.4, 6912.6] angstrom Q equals 20.3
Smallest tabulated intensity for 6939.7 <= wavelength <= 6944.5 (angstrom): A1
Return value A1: 19.65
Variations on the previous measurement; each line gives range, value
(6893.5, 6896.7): 19.73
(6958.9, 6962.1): 20.12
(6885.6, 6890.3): 19.83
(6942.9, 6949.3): 19.63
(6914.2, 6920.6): 20.44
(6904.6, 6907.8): 19.81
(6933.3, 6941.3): 19.75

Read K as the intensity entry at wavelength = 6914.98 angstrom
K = 20.44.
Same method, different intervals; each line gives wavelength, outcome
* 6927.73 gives 20.33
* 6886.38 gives 19.84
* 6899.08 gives 19.56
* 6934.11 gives 19.95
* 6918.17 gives 20.56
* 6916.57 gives 20.51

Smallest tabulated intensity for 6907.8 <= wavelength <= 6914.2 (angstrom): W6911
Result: 20.07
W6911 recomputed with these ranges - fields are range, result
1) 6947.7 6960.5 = 19.68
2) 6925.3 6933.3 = 20.02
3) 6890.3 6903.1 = 19.54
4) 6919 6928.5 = 20.33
